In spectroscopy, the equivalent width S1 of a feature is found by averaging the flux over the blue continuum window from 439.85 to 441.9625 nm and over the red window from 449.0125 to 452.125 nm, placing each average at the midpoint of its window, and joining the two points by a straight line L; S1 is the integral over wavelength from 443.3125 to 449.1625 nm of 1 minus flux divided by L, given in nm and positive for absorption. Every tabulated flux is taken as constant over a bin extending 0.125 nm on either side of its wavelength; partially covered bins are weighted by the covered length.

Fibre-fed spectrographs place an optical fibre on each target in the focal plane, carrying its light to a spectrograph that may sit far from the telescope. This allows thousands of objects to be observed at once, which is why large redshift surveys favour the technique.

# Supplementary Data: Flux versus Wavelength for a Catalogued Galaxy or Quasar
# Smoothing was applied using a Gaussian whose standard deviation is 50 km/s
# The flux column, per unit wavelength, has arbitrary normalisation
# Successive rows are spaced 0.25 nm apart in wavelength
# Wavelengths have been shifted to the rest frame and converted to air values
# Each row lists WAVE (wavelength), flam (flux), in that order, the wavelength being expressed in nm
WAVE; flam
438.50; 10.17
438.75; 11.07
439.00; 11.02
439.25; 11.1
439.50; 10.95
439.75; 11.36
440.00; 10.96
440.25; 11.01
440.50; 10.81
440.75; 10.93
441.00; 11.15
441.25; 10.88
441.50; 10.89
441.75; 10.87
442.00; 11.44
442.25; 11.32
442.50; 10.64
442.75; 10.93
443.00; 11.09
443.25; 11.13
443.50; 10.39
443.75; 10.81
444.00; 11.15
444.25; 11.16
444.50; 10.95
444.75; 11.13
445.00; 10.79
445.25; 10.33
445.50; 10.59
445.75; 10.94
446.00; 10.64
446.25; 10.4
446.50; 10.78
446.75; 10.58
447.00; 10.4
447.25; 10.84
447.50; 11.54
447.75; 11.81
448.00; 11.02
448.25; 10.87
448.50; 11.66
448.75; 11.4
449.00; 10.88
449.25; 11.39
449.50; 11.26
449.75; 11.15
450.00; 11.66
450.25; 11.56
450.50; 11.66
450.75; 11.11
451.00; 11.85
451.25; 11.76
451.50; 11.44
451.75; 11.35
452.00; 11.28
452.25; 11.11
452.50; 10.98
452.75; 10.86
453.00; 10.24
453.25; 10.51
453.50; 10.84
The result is 0.16 nm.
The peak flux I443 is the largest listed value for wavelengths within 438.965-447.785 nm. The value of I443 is 11.81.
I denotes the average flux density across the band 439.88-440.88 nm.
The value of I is 10.9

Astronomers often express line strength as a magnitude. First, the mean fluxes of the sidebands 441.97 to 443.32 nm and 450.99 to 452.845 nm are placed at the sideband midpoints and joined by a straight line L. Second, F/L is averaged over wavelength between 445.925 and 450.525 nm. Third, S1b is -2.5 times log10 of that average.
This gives 0.01 mag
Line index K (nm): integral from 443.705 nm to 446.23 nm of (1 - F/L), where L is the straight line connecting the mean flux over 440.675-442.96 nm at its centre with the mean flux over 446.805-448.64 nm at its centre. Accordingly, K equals 0.06 nm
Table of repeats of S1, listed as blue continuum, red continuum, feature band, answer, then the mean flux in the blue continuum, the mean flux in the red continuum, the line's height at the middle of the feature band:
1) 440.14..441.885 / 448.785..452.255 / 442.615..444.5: 0.019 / 10.9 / 11.4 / 11.1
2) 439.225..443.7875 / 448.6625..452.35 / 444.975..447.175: 0.116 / 11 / 11.4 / 11.2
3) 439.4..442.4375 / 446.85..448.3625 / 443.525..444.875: 0.008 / 11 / 11.1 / 11.1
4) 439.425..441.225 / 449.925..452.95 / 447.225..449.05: -0.006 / 11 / 11.4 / 11.3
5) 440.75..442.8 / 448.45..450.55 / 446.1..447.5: 0.071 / 11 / 11.4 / 11.3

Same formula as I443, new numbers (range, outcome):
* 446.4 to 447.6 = 11.54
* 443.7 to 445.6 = 11.16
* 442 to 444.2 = 11.44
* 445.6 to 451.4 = 11.85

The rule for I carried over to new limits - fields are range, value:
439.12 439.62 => 11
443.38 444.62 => 10.9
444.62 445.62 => 10.7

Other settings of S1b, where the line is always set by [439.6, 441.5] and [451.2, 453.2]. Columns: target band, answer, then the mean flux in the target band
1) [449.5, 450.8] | -0.04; 11.4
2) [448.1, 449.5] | -0.02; 11.2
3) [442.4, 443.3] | 0.01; 10.9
